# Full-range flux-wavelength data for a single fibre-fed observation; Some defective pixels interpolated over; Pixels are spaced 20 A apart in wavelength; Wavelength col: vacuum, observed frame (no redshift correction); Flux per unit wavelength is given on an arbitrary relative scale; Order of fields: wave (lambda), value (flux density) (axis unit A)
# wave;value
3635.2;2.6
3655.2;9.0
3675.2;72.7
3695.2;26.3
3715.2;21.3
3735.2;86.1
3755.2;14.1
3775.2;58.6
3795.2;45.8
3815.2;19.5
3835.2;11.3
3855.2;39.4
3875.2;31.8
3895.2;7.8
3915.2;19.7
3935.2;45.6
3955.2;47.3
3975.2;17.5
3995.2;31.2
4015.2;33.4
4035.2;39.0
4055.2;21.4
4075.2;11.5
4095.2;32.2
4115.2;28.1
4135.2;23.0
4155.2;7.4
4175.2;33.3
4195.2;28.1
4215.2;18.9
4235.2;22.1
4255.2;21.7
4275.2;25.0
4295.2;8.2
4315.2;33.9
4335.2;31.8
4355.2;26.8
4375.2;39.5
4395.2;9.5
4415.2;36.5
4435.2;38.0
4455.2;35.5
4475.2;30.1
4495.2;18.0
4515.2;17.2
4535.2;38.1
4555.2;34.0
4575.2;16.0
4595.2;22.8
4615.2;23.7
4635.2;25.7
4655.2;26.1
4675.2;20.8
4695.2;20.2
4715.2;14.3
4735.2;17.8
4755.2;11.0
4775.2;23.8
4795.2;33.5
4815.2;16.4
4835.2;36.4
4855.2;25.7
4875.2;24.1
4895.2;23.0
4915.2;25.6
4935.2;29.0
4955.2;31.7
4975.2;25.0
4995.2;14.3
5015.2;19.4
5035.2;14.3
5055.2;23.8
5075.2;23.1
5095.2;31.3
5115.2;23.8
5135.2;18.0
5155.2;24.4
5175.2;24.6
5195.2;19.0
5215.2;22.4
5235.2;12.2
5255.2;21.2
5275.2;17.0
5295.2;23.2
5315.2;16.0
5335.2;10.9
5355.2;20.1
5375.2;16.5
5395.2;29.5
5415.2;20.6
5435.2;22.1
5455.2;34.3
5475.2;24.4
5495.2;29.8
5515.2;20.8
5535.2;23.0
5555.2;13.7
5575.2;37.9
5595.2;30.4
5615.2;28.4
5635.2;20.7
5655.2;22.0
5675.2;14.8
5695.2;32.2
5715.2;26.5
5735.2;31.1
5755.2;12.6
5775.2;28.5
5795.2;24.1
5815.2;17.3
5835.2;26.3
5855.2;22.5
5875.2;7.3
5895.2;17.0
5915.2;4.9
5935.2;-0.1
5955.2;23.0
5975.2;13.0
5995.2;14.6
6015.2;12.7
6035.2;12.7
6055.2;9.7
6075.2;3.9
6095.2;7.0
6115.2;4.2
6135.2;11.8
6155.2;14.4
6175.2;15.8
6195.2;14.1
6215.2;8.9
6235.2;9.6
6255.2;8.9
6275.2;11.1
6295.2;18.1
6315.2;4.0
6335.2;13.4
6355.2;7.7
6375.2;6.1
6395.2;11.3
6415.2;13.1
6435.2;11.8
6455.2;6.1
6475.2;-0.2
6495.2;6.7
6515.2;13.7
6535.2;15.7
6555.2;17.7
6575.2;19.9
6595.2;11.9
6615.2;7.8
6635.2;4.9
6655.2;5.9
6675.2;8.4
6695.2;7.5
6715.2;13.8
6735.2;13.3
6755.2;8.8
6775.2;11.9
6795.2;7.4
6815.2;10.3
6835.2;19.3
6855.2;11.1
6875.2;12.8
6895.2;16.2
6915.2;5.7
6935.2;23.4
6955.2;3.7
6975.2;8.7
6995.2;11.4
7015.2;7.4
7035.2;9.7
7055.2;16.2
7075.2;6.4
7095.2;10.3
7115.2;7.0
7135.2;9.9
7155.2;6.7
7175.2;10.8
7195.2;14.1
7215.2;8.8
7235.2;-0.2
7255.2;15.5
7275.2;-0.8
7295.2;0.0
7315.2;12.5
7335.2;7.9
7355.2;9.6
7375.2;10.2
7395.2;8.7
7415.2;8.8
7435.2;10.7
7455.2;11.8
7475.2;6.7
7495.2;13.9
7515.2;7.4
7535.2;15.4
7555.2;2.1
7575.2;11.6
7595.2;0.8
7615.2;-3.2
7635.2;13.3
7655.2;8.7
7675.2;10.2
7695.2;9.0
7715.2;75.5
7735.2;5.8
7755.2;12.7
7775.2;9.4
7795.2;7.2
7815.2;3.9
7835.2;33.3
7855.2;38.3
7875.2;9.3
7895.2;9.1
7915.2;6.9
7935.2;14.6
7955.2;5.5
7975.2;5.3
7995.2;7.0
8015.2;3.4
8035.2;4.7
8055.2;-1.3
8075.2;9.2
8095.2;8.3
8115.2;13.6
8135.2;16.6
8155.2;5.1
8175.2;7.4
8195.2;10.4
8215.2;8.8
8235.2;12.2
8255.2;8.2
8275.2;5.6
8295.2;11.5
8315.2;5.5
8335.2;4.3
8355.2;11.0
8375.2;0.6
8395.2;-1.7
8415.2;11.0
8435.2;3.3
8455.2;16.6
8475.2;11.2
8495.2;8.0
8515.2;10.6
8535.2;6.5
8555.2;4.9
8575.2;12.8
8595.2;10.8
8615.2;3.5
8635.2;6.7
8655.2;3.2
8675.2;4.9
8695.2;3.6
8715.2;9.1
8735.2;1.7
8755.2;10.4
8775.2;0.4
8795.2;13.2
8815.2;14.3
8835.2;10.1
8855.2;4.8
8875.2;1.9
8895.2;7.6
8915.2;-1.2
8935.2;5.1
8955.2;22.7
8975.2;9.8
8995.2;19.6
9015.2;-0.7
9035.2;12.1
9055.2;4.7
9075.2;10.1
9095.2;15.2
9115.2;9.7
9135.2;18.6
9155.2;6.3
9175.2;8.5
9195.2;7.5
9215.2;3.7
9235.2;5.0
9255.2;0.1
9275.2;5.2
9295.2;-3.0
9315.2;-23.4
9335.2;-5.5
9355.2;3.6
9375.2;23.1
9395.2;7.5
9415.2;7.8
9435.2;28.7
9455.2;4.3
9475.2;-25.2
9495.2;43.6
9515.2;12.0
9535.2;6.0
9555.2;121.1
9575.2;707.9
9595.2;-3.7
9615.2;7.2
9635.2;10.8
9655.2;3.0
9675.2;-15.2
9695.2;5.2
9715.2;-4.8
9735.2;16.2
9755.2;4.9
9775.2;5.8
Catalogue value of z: 1.104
